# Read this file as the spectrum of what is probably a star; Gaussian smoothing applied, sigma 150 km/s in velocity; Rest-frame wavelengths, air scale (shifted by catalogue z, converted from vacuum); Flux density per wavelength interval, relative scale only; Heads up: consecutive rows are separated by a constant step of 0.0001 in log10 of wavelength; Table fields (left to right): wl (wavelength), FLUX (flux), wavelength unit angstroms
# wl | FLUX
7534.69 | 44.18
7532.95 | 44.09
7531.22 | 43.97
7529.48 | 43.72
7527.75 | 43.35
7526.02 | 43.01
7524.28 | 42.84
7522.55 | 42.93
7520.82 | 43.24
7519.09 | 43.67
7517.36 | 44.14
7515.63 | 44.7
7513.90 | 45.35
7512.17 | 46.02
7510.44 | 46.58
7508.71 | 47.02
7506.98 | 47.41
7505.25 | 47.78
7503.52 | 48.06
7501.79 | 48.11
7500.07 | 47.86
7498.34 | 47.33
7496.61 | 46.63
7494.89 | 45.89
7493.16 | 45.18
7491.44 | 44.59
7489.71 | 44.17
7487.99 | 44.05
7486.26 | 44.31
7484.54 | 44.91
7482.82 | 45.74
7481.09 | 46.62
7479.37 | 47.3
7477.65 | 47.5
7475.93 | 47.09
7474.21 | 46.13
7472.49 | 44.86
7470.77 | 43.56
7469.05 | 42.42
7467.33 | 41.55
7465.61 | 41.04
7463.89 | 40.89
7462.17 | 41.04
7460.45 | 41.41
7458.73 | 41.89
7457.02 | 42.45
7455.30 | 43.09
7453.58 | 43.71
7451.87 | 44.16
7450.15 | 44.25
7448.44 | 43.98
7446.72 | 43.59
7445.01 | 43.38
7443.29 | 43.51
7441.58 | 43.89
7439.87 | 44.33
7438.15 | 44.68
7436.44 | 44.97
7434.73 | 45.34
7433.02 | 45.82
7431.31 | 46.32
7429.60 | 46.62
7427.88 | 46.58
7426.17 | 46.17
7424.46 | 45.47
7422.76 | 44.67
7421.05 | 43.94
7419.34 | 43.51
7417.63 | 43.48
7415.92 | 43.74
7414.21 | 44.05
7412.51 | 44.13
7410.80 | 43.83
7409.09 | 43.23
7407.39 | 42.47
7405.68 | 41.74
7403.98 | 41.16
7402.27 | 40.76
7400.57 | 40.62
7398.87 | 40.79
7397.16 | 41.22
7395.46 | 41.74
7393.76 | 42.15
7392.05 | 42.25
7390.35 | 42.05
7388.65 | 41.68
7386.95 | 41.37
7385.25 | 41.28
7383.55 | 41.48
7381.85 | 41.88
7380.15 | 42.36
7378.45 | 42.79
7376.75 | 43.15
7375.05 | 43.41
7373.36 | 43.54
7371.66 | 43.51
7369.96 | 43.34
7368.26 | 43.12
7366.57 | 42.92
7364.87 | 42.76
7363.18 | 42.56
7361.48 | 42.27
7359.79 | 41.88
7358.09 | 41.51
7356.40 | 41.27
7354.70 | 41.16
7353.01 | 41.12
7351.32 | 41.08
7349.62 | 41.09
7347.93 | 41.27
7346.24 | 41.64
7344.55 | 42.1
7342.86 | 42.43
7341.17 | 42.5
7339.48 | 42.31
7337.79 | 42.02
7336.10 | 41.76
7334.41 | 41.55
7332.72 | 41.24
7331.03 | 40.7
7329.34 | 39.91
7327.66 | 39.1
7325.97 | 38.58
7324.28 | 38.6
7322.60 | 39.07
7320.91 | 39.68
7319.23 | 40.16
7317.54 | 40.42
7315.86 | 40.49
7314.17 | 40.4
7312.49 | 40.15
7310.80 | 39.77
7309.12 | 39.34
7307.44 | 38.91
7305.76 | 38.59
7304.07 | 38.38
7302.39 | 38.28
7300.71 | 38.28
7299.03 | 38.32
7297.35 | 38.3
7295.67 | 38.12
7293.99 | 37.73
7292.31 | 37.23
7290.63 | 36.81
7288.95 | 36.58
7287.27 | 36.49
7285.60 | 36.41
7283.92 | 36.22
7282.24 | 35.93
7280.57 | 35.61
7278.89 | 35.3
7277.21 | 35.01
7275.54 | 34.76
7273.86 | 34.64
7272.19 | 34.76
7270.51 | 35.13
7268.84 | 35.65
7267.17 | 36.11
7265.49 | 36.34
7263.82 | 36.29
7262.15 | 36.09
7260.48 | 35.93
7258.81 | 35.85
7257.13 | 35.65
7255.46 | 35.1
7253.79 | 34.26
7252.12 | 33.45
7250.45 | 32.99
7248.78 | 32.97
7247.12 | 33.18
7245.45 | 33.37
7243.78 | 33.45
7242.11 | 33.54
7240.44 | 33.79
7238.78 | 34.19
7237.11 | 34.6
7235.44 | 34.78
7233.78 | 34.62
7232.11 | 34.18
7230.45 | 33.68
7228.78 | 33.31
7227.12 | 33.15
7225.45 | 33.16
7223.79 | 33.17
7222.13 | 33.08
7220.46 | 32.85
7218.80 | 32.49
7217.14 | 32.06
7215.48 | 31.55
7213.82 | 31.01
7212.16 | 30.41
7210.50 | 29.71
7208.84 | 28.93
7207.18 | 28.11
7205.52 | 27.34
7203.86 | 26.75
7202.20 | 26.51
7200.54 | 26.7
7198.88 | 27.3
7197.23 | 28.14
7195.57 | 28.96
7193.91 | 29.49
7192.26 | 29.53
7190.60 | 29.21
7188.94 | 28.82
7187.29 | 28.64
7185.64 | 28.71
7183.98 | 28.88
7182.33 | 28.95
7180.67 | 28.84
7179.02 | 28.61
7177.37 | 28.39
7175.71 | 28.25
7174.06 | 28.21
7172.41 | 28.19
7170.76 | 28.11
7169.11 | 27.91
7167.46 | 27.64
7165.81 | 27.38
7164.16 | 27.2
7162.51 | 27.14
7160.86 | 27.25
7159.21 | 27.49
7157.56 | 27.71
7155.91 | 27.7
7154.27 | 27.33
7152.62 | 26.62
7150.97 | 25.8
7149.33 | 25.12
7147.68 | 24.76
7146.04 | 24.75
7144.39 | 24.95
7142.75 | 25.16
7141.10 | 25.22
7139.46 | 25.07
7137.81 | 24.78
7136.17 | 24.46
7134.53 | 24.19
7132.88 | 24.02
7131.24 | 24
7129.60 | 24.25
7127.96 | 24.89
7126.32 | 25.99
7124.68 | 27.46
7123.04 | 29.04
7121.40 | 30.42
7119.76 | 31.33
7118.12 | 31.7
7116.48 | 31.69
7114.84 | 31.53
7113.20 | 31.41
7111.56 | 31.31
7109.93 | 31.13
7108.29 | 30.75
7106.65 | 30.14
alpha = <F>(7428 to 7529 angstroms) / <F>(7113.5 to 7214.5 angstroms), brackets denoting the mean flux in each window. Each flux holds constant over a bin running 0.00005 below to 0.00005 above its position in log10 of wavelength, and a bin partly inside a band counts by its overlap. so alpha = 1.6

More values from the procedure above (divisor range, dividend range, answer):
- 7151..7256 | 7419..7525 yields 1.48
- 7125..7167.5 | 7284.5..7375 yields 1.56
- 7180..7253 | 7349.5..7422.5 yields 1.36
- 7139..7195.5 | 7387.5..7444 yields 1.58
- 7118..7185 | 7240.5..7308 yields 1.33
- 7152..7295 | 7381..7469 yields 1.35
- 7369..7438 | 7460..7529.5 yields 1.04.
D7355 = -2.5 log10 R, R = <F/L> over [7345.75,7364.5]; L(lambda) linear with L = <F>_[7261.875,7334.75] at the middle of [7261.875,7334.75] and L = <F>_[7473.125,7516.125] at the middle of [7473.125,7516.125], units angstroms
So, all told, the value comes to -0.03 mag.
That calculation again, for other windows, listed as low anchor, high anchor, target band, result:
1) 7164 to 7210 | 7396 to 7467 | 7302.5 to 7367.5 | -0.09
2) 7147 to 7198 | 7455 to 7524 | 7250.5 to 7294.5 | -0.08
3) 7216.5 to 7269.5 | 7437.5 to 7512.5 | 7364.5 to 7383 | -0.07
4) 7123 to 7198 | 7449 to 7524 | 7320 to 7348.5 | -0.12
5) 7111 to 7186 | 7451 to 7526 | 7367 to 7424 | -0.07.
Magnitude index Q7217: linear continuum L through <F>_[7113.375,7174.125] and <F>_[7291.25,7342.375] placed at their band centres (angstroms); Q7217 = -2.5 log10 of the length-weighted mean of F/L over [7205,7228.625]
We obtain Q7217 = 0.03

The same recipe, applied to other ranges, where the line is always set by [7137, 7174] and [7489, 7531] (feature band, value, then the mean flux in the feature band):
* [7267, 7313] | -0.10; 37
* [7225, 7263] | -0.10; 34.2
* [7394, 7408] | -0.05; 41.3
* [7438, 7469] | -0.01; 42.9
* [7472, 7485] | -0.06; 46.4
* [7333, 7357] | -0.14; 41.7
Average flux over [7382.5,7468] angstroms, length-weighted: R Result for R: 43.2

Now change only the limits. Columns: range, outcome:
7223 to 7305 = 35.3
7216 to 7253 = 33.4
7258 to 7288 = 35.7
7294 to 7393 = 41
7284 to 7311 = 37.9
